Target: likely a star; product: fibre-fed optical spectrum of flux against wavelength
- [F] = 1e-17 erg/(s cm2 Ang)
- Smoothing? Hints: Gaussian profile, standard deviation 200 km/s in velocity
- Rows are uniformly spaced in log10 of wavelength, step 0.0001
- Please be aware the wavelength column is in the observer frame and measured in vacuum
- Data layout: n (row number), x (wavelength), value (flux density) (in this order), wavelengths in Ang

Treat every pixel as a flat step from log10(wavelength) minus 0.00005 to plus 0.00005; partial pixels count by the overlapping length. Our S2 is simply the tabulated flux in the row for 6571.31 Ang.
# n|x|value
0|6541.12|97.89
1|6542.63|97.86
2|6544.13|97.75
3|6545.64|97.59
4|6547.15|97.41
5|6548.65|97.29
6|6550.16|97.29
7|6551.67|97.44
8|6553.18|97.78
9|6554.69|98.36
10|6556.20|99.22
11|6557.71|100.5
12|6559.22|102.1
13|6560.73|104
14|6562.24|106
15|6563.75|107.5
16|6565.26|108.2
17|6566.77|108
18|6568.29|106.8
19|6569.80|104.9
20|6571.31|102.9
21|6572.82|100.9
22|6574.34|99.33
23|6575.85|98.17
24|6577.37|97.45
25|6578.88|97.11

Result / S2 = 102.9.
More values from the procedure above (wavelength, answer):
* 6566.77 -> 108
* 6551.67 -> 97.44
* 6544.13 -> 97.75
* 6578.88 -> 97.11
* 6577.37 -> 97.45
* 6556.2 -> 99.22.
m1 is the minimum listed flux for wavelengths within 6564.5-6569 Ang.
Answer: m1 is 106.8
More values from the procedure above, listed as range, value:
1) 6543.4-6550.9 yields 97.29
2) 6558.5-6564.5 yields 102.1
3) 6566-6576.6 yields 98.17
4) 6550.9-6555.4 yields 97.44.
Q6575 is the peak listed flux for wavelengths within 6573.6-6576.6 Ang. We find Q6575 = 99.33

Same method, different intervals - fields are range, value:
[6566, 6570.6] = 108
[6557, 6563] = 106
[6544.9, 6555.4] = 98.36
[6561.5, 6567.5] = 108.2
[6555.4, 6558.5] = 100.5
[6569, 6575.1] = 104.9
